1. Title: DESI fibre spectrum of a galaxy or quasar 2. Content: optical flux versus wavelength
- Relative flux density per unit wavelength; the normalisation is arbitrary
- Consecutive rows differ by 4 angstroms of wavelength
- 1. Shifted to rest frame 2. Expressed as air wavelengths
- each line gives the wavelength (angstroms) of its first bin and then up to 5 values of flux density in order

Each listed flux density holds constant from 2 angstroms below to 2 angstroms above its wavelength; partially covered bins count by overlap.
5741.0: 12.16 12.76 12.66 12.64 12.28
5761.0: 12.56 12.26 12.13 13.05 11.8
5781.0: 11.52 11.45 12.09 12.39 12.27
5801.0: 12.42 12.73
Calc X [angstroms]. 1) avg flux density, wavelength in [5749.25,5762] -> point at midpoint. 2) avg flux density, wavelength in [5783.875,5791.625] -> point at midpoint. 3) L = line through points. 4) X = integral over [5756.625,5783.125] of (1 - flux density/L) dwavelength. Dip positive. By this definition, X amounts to 0.00 angstroms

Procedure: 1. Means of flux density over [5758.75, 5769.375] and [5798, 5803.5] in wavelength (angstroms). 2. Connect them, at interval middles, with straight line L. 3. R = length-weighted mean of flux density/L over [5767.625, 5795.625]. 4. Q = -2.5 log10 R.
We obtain 0.03 mag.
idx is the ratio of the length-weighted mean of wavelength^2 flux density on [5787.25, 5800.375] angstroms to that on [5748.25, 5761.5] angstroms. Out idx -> 1.0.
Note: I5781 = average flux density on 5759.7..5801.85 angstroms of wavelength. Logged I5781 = 12.2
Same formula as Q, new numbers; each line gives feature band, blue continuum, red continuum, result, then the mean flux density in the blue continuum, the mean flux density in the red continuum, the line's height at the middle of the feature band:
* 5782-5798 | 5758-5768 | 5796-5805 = 0.037 mag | 12.4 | 12.4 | 12.4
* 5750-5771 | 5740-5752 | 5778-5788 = -0.018 mag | 12.6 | 11.6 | 12.2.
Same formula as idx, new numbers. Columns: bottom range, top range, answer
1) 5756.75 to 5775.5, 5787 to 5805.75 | 1.00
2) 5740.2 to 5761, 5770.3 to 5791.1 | 0.97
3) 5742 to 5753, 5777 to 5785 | 0.93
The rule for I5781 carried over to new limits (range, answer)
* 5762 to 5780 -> 12.3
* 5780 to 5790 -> 11.7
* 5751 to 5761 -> 12.5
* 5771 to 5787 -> 12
